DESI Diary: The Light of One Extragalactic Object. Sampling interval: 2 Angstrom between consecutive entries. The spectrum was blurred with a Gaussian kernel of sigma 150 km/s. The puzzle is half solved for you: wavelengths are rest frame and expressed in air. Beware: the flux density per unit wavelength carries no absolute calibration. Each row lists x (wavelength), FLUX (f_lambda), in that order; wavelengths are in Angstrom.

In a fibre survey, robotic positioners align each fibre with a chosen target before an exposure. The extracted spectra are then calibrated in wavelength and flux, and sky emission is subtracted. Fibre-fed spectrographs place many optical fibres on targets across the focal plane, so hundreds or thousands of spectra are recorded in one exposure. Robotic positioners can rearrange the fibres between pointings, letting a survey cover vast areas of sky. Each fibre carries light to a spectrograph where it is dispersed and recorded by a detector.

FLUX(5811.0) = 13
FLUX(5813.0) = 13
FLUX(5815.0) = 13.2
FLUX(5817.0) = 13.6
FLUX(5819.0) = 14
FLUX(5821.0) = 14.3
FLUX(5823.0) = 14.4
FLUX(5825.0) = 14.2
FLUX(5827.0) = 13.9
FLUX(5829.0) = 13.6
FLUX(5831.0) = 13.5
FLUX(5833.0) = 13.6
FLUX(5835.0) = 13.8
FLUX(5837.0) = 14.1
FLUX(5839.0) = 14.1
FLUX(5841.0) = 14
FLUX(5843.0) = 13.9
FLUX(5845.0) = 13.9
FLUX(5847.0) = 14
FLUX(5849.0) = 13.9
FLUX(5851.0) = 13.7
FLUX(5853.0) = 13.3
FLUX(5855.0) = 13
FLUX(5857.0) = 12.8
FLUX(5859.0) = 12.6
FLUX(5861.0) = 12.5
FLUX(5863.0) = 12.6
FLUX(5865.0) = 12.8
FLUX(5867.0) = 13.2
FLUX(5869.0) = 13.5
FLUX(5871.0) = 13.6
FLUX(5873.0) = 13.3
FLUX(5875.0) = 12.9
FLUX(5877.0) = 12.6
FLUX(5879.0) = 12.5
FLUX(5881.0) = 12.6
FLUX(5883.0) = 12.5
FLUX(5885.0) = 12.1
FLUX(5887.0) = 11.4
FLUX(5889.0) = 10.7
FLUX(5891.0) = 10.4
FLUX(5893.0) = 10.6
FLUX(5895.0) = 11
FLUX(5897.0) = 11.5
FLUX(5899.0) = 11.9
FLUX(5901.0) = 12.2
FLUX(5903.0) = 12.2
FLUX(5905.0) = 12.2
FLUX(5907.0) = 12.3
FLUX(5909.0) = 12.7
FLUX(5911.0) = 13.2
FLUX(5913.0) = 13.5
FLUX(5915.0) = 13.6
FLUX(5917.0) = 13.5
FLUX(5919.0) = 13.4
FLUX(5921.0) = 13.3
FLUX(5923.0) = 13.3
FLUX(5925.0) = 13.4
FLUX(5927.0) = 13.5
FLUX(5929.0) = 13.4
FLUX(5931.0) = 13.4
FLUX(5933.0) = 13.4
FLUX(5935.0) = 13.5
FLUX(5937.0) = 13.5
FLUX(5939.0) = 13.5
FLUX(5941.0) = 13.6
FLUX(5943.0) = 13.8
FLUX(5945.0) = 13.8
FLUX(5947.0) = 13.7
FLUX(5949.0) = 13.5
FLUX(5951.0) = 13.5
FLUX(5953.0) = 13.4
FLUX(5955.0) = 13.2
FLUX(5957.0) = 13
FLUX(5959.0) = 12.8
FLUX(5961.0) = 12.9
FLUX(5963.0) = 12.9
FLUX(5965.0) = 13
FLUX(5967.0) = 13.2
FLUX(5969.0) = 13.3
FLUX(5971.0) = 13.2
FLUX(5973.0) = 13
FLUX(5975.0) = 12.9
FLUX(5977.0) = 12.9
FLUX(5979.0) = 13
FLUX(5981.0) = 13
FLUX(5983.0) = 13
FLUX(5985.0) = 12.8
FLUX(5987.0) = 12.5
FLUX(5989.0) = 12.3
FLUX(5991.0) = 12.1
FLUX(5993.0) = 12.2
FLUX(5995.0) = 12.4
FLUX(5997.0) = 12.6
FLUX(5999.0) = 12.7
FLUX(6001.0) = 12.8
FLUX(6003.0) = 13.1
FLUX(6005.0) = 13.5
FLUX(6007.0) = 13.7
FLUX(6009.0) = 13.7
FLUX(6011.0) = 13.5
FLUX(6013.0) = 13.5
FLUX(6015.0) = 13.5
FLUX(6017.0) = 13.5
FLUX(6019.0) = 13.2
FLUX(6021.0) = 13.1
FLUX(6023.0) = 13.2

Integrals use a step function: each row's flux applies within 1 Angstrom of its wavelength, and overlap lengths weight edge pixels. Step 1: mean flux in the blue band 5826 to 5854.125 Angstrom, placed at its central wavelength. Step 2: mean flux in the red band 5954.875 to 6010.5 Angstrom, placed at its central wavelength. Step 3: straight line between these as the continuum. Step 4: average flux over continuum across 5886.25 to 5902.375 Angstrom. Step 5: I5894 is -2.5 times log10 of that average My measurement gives 0.20 mag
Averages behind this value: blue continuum 13.8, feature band 11.2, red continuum 12.9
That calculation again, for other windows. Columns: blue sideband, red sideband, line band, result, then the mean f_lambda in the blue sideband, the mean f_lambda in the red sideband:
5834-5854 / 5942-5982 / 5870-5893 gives 0.126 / 13.9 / 13.2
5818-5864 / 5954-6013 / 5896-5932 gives 0.030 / 13.6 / 12.9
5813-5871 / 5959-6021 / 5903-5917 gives 0.033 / 13.6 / 13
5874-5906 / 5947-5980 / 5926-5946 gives -0.075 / 11.8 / 13.1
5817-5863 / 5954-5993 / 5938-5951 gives -0.048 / 13.7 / 12.9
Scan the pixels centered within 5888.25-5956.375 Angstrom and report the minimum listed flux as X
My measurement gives 10.4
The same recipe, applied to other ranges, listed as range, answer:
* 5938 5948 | 13.5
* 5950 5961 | 12.8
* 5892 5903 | 10.6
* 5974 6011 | 12.1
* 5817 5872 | 12.5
